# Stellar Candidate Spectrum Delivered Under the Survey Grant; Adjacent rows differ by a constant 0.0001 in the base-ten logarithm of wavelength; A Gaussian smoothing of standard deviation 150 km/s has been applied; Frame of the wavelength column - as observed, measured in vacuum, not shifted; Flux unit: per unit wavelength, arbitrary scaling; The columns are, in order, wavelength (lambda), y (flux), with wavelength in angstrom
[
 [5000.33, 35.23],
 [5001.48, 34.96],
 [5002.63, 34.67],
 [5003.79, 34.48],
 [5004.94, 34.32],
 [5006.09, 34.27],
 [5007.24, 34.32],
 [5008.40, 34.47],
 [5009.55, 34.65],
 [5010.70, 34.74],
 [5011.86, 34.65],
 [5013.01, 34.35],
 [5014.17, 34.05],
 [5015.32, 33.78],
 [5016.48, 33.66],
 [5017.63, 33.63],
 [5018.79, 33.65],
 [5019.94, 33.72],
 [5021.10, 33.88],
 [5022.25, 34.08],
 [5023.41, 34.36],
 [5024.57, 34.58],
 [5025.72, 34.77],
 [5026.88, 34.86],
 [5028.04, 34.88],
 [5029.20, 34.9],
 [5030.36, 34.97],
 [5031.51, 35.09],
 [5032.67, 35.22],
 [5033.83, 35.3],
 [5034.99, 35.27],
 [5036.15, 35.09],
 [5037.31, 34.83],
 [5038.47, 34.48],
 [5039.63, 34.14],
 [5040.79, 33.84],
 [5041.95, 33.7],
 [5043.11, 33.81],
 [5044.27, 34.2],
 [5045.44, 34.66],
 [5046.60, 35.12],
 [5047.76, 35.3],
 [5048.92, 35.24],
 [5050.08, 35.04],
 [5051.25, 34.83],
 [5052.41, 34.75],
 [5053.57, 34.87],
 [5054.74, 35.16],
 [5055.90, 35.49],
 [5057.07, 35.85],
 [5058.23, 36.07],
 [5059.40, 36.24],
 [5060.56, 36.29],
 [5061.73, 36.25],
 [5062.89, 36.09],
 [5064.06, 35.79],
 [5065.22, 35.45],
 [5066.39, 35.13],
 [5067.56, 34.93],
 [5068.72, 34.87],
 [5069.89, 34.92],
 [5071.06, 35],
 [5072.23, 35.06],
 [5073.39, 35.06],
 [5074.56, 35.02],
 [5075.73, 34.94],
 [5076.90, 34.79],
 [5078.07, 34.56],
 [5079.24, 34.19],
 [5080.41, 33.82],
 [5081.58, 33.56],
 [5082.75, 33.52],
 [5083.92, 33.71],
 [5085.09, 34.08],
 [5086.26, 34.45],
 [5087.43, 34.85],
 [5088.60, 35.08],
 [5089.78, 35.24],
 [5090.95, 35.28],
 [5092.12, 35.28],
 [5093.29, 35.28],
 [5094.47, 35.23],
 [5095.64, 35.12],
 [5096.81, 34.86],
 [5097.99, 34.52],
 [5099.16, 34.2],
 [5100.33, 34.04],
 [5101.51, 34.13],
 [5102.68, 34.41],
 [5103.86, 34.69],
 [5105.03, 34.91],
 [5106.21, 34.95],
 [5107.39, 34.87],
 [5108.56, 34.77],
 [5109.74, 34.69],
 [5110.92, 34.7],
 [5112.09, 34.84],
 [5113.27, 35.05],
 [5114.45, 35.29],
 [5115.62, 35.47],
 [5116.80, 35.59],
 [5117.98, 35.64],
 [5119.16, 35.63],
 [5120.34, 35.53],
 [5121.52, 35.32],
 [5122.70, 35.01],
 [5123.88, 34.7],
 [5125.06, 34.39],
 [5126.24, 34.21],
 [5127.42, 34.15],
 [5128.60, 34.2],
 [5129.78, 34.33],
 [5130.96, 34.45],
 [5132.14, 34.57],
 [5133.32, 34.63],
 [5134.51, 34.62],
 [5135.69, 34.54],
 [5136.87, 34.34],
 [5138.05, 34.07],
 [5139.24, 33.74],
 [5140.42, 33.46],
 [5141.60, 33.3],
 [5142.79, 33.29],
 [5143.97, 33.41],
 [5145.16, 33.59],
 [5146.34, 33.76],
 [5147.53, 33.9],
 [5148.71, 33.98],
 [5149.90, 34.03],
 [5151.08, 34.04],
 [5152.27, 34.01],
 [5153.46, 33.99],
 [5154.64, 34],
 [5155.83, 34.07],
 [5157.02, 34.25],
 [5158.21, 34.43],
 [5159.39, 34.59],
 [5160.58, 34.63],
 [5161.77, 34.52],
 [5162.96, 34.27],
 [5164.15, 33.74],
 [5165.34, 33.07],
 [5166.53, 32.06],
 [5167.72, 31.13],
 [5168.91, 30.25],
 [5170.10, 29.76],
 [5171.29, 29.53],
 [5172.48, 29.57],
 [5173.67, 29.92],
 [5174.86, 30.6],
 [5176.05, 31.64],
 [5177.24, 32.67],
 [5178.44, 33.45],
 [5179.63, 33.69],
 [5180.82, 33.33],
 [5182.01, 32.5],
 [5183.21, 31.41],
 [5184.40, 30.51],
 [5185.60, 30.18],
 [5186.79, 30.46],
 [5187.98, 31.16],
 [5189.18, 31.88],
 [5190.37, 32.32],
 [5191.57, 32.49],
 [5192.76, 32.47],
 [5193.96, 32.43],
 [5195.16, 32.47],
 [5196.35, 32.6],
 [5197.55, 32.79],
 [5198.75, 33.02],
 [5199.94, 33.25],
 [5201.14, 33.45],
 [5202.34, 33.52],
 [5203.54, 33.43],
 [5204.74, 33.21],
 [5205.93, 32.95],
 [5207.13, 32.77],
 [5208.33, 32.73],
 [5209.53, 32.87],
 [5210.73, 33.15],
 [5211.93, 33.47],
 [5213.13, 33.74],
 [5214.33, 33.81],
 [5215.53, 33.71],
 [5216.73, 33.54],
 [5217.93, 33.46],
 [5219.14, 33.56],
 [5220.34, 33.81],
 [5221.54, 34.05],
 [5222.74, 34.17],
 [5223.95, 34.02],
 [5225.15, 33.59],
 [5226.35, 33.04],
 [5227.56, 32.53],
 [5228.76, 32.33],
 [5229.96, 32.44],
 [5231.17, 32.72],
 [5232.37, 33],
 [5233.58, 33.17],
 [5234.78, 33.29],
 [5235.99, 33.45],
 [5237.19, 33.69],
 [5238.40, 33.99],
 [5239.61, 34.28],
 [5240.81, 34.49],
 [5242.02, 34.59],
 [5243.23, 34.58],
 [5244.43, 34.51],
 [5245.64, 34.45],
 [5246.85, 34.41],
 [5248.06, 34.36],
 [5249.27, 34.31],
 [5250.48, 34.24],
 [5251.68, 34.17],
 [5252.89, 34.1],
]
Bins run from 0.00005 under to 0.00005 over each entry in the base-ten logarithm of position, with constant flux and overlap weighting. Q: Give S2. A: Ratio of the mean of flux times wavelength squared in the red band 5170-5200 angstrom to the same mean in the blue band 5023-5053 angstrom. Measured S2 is 0.97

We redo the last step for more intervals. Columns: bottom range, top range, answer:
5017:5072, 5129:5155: 1.01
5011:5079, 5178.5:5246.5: 1.01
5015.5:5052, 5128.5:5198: 1.00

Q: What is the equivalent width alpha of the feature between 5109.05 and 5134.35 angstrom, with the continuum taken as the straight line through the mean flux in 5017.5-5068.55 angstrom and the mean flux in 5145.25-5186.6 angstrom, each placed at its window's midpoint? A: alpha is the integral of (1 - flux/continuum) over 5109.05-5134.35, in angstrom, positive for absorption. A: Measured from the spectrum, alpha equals -1.0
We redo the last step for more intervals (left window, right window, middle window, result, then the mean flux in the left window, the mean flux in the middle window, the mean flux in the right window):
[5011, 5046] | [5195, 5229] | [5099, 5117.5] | -0.5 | 34.4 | 34.8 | 33.3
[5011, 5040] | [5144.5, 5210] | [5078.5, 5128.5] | -1.8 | 34.5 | 34.7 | 32.7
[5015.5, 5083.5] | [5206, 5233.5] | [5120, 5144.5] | -0.2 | 34.8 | 34.3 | 33.3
